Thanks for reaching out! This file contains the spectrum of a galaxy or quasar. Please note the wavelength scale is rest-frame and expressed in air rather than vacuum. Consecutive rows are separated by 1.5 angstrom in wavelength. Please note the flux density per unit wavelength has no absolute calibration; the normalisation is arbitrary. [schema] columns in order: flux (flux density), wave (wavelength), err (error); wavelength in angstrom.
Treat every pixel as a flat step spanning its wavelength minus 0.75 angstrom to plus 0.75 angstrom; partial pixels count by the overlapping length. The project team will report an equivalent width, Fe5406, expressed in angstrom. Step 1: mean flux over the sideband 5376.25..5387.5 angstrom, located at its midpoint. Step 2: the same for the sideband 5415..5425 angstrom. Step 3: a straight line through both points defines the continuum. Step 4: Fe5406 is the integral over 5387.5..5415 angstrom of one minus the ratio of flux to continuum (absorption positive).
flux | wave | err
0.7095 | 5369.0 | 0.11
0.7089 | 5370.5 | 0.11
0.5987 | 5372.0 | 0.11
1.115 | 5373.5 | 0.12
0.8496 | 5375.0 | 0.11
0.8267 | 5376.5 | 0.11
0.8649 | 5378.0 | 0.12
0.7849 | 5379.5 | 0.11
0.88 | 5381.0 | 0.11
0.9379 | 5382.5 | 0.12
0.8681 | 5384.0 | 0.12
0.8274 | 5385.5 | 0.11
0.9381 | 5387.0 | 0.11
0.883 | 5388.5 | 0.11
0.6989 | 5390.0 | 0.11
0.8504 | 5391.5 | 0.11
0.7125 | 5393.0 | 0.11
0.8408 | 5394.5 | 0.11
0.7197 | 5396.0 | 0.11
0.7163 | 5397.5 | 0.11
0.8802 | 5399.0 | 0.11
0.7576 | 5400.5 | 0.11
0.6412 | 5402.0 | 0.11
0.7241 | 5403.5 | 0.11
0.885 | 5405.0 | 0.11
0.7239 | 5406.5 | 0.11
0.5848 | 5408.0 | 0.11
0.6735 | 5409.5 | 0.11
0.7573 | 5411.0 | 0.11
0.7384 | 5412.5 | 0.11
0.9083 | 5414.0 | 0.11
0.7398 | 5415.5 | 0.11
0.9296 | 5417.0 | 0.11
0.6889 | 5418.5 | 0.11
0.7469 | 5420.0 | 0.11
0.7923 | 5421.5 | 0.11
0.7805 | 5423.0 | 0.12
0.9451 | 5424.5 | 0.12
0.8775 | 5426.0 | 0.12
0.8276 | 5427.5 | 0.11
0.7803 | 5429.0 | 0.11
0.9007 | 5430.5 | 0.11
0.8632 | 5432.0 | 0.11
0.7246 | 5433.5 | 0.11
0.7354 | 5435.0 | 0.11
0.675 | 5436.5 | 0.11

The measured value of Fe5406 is 2.3 angstrom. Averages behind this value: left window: 0.866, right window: 0.801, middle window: 0.762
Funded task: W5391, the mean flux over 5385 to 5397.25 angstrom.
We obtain 0.805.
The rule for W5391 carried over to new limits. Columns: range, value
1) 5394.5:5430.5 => 0.779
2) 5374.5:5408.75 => 0.799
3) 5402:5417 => 0.752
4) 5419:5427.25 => 0.824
